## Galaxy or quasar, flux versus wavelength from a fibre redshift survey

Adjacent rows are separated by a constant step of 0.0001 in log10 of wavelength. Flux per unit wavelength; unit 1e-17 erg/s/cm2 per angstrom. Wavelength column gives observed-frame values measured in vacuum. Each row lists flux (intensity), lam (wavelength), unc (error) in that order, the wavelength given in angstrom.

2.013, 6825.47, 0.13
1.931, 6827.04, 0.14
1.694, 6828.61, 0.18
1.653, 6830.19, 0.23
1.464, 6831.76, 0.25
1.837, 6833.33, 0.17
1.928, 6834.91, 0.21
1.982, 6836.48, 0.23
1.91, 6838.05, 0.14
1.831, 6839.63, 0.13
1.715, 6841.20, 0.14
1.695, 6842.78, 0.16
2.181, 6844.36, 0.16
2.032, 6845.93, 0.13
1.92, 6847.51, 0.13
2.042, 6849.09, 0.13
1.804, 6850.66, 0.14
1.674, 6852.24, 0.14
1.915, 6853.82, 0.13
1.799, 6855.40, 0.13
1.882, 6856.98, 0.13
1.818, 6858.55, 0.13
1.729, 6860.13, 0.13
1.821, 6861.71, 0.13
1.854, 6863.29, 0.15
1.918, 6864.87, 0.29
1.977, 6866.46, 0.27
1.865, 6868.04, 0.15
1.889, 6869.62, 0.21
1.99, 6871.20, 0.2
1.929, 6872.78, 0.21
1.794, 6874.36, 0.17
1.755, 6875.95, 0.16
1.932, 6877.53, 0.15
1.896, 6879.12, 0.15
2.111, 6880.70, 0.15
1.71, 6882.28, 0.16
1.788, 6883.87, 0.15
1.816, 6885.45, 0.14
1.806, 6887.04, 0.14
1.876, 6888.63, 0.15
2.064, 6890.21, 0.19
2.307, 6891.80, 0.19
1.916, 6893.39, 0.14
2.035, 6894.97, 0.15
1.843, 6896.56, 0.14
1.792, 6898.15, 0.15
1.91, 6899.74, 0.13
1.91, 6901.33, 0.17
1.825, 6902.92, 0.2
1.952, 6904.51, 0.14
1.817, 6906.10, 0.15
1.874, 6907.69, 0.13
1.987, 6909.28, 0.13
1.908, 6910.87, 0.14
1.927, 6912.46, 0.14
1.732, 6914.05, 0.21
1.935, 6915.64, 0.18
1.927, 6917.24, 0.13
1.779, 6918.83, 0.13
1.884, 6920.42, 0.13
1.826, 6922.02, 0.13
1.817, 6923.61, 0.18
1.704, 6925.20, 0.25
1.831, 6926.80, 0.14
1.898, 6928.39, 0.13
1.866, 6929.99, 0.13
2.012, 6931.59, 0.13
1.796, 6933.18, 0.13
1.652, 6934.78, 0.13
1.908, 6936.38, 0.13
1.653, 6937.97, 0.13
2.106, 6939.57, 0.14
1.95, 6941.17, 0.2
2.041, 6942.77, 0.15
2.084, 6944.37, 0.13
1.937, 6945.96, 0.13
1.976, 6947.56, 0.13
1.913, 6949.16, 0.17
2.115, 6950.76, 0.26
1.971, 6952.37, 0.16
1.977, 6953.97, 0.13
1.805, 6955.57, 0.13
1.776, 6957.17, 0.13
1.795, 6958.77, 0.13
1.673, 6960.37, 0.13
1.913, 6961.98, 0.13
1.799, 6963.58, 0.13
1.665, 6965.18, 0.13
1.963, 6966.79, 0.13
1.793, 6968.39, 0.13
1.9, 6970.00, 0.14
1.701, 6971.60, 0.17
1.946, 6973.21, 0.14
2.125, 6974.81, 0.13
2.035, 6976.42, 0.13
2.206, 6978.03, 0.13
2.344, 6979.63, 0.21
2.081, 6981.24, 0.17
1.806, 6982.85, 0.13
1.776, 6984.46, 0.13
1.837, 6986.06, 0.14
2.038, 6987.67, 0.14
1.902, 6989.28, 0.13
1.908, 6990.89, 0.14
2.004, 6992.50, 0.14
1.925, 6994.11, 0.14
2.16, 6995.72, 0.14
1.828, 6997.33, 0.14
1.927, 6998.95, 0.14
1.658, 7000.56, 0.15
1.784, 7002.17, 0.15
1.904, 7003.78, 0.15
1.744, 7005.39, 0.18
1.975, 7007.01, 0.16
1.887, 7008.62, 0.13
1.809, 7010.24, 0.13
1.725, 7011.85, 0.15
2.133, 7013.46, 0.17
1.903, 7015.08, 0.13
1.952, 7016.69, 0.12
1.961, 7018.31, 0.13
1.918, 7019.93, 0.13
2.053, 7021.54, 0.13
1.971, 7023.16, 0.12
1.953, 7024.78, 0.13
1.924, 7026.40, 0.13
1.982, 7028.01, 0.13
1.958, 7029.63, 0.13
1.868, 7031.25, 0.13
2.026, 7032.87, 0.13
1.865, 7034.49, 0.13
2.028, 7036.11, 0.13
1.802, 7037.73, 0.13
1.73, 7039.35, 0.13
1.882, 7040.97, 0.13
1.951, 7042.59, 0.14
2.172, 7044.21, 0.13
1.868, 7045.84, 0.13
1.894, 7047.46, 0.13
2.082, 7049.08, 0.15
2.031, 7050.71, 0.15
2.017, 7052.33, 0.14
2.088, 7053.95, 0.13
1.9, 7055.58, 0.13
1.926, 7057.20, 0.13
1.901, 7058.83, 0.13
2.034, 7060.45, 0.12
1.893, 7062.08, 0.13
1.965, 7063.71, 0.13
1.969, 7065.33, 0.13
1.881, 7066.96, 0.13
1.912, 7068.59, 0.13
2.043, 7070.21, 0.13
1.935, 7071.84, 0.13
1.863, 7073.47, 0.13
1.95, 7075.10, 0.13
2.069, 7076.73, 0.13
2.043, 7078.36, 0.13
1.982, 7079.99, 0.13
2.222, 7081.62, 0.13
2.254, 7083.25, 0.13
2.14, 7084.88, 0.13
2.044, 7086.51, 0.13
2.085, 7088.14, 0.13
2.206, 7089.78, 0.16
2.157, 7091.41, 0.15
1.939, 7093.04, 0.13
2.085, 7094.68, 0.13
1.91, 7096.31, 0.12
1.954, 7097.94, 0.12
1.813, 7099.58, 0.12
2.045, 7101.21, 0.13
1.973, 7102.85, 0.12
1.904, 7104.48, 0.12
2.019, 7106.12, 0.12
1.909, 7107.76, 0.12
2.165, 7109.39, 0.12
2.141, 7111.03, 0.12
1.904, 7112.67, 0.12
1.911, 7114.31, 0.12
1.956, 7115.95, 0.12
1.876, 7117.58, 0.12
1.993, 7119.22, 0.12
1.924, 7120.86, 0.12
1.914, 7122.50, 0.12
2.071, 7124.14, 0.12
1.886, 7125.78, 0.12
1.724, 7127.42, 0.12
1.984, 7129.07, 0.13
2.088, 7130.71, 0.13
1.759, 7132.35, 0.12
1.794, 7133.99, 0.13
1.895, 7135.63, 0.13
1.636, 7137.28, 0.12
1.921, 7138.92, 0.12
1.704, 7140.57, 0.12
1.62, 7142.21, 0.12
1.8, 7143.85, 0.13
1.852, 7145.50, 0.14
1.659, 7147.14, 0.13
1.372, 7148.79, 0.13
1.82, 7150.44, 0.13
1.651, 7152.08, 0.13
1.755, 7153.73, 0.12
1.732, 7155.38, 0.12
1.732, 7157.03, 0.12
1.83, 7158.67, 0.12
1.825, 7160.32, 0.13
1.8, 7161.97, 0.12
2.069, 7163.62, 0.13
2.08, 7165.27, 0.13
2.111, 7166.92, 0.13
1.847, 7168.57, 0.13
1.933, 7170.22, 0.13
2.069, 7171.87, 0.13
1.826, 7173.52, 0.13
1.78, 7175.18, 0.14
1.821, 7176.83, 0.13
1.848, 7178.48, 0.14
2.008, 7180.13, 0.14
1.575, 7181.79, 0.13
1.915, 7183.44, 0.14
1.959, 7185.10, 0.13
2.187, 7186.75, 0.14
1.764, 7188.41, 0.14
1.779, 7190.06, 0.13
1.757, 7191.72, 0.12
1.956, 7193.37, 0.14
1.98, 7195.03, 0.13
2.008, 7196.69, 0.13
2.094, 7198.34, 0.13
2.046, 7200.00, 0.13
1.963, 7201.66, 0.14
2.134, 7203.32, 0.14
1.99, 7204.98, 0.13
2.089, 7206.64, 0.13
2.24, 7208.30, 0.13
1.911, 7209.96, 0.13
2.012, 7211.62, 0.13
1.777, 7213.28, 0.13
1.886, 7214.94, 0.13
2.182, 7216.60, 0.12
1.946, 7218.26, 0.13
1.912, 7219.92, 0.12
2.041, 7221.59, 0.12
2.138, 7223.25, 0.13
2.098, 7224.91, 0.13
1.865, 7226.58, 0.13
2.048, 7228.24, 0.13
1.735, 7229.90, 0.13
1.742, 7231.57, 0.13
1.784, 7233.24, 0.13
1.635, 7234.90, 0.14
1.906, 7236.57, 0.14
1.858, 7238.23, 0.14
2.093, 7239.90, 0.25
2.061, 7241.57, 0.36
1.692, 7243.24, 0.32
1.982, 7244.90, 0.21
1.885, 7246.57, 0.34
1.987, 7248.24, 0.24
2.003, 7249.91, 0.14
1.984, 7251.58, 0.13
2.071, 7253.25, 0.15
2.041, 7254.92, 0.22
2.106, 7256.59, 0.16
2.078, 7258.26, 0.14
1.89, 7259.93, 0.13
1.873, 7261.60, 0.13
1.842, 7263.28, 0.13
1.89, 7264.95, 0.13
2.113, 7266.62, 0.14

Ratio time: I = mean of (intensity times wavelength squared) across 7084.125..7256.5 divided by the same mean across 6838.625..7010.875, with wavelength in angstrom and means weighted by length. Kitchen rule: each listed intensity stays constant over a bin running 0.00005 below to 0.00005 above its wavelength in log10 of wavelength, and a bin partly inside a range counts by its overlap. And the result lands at 1.1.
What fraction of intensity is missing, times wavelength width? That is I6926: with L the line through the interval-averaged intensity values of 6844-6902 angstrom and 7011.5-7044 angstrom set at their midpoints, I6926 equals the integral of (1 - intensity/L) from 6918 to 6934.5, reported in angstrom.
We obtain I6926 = 0.65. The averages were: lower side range 1.9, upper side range 1.94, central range 1.84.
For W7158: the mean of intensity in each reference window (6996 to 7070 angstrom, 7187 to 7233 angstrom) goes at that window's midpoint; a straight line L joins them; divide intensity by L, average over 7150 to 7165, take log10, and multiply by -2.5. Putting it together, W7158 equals 0.08 mag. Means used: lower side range 1.93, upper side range 1.97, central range 1.81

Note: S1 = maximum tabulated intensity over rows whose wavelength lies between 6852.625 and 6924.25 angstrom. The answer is 2.307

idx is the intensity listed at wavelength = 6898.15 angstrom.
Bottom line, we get 1.792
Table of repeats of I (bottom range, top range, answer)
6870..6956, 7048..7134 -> 1.10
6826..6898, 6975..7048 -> 1.08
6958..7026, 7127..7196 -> 1.01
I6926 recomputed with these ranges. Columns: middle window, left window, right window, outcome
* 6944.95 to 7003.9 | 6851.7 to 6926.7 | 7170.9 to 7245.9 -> -0.73 angstrom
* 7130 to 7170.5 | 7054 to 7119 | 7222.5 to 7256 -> 3.31 angstrom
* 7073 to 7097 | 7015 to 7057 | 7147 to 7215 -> -1.64 angstrom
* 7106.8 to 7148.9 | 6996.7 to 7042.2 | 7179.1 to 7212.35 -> 1.48 angstrom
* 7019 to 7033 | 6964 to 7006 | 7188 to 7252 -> -0.23 angstrom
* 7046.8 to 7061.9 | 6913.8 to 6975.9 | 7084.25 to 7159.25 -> -0.75 angstrom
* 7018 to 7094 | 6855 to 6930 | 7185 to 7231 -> -2.11 angstrom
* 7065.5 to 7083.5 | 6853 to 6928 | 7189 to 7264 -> -0.77 angstrom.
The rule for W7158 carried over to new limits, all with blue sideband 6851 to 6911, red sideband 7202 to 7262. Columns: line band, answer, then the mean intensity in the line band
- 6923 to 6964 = 0.009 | 1.88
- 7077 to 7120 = -0.050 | 2.02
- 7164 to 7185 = 0.025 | 1.91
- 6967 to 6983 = -0.052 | 2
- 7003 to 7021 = 0.006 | 1.9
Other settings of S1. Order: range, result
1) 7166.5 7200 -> 2.187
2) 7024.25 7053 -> 2.172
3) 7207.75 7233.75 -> 2.24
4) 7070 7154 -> 2.254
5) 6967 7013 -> 2.344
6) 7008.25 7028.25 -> 2.133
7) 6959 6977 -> 2.125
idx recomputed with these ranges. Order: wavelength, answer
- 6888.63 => 1.876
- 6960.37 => 1.673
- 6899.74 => 1.91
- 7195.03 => 1.98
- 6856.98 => 1.882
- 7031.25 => 1.868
